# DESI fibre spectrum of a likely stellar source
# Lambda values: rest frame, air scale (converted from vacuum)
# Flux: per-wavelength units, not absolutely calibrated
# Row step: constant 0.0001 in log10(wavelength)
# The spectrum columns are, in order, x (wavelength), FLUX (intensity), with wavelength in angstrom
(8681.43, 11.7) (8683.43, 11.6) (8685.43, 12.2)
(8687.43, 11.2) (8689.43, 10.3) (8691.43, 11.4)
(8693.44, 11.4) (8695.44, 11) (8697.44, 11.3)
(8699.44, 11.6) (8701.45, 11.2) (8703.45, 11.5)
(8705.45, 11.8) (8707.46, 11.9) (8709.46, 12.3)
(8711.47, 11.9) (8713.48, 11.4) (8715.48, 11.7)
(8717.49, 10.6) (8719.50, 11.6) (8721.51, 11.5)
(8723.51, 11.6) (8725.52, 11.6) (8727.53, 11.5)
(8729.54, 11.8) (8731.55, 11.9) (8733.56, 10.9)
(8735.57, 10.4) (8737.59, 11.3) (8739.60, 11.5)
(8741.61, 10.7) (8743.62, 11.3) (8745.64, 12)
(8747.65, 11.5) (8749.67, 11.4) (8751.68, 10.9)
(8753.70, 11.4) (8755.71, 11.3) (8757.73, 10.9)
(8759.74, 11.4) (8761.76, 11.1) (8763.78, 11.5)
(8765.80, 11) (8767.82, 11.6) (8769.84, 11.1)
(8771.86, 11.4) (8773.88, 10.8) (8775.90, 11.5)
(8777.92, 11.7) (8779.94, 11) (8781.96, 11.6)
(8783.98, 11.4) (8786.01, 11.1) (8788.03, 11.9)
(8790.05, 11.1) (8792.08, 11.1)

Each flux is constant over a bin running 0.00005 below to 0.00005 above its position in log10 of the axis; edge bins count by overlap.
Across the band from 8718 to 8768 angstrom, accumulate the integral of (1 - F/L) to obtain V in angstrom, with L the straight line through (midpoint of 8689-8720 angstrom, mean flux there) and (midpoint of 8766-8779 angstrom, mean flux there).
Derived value 0.21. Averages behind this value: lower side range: 11.4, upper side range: 11.3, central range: 11.3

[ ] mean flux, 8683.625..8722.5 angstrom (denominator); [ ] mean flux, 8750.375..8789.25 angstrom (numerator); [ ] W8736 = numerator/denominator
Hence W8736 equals 1.0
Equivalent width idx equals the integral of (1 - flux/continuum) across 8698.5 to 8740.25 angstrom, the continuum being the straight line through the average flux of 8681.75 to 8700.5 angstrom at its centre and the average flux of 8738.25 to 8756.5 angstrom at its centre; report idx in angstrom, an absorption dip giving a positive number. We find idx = -0.59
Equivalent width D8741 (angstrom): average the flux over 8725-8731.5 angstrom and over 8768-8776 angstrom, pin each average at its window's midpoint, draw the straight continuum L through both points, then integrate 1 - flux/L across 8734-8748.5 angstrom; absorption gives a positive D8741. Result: 0.39 angstrom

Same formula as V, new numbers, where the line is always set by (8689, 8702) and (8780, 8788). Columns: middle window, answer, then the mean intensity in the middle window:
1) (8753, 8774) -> 0.2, 11.2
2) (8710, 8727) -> -0.4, 11.5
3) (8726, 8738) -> 0.0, 11.3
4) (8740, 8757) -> 0.0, 11.3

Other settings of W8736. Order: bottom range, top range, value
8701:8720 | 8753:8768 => 0.97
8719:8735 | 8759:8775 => 0.97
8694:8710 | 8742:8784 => 0.98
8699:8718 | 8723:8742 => 0.98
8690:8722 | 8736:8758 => 0.98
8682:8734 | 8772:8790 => 0.99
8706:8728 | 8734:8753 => 0.97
